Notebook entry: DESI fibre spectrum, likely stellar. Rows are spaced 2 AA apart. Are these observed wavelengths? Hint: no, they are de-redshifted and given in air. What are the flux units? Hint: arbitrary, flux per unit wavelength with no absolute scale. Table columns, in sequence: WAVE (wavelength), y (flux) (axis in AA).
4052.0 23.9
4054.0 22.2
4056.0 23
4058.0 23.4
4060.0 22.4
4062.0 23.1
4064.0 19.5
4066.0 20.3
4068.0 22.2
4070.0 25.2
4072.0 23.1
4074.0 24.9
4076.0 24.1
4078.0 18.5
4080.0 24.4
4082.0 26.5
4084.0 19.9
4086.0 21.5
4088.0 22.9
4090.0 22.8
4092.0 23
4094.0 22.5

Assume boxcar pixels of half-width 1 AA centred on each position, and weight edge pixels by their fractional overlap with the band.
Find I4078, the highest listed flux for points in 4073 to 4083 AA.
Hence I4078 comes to 26.5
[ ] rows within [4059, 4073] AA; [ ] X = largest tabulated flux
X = 25.2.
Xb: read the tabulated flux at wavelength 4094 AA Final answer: 22.5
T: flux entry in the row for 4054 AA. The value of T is 22.2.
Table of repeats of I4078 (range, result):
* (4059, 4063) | 23.1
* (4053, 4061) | 23.4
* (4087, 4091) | 22.9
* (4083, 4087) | 21.5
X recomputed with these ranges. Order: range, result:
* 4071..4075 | 24.9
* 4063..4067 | 20.3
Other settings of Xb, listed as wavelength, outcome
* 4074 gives 24.9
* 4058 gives 23.4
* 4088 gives 22.9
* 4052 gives 23.9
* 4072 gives 23.1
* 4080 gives 24.4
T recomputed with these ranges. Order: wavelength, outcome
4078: 18.5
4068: 22.2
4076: 24.1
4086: 21.5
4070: 25.2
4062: 23.1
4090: 22.8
